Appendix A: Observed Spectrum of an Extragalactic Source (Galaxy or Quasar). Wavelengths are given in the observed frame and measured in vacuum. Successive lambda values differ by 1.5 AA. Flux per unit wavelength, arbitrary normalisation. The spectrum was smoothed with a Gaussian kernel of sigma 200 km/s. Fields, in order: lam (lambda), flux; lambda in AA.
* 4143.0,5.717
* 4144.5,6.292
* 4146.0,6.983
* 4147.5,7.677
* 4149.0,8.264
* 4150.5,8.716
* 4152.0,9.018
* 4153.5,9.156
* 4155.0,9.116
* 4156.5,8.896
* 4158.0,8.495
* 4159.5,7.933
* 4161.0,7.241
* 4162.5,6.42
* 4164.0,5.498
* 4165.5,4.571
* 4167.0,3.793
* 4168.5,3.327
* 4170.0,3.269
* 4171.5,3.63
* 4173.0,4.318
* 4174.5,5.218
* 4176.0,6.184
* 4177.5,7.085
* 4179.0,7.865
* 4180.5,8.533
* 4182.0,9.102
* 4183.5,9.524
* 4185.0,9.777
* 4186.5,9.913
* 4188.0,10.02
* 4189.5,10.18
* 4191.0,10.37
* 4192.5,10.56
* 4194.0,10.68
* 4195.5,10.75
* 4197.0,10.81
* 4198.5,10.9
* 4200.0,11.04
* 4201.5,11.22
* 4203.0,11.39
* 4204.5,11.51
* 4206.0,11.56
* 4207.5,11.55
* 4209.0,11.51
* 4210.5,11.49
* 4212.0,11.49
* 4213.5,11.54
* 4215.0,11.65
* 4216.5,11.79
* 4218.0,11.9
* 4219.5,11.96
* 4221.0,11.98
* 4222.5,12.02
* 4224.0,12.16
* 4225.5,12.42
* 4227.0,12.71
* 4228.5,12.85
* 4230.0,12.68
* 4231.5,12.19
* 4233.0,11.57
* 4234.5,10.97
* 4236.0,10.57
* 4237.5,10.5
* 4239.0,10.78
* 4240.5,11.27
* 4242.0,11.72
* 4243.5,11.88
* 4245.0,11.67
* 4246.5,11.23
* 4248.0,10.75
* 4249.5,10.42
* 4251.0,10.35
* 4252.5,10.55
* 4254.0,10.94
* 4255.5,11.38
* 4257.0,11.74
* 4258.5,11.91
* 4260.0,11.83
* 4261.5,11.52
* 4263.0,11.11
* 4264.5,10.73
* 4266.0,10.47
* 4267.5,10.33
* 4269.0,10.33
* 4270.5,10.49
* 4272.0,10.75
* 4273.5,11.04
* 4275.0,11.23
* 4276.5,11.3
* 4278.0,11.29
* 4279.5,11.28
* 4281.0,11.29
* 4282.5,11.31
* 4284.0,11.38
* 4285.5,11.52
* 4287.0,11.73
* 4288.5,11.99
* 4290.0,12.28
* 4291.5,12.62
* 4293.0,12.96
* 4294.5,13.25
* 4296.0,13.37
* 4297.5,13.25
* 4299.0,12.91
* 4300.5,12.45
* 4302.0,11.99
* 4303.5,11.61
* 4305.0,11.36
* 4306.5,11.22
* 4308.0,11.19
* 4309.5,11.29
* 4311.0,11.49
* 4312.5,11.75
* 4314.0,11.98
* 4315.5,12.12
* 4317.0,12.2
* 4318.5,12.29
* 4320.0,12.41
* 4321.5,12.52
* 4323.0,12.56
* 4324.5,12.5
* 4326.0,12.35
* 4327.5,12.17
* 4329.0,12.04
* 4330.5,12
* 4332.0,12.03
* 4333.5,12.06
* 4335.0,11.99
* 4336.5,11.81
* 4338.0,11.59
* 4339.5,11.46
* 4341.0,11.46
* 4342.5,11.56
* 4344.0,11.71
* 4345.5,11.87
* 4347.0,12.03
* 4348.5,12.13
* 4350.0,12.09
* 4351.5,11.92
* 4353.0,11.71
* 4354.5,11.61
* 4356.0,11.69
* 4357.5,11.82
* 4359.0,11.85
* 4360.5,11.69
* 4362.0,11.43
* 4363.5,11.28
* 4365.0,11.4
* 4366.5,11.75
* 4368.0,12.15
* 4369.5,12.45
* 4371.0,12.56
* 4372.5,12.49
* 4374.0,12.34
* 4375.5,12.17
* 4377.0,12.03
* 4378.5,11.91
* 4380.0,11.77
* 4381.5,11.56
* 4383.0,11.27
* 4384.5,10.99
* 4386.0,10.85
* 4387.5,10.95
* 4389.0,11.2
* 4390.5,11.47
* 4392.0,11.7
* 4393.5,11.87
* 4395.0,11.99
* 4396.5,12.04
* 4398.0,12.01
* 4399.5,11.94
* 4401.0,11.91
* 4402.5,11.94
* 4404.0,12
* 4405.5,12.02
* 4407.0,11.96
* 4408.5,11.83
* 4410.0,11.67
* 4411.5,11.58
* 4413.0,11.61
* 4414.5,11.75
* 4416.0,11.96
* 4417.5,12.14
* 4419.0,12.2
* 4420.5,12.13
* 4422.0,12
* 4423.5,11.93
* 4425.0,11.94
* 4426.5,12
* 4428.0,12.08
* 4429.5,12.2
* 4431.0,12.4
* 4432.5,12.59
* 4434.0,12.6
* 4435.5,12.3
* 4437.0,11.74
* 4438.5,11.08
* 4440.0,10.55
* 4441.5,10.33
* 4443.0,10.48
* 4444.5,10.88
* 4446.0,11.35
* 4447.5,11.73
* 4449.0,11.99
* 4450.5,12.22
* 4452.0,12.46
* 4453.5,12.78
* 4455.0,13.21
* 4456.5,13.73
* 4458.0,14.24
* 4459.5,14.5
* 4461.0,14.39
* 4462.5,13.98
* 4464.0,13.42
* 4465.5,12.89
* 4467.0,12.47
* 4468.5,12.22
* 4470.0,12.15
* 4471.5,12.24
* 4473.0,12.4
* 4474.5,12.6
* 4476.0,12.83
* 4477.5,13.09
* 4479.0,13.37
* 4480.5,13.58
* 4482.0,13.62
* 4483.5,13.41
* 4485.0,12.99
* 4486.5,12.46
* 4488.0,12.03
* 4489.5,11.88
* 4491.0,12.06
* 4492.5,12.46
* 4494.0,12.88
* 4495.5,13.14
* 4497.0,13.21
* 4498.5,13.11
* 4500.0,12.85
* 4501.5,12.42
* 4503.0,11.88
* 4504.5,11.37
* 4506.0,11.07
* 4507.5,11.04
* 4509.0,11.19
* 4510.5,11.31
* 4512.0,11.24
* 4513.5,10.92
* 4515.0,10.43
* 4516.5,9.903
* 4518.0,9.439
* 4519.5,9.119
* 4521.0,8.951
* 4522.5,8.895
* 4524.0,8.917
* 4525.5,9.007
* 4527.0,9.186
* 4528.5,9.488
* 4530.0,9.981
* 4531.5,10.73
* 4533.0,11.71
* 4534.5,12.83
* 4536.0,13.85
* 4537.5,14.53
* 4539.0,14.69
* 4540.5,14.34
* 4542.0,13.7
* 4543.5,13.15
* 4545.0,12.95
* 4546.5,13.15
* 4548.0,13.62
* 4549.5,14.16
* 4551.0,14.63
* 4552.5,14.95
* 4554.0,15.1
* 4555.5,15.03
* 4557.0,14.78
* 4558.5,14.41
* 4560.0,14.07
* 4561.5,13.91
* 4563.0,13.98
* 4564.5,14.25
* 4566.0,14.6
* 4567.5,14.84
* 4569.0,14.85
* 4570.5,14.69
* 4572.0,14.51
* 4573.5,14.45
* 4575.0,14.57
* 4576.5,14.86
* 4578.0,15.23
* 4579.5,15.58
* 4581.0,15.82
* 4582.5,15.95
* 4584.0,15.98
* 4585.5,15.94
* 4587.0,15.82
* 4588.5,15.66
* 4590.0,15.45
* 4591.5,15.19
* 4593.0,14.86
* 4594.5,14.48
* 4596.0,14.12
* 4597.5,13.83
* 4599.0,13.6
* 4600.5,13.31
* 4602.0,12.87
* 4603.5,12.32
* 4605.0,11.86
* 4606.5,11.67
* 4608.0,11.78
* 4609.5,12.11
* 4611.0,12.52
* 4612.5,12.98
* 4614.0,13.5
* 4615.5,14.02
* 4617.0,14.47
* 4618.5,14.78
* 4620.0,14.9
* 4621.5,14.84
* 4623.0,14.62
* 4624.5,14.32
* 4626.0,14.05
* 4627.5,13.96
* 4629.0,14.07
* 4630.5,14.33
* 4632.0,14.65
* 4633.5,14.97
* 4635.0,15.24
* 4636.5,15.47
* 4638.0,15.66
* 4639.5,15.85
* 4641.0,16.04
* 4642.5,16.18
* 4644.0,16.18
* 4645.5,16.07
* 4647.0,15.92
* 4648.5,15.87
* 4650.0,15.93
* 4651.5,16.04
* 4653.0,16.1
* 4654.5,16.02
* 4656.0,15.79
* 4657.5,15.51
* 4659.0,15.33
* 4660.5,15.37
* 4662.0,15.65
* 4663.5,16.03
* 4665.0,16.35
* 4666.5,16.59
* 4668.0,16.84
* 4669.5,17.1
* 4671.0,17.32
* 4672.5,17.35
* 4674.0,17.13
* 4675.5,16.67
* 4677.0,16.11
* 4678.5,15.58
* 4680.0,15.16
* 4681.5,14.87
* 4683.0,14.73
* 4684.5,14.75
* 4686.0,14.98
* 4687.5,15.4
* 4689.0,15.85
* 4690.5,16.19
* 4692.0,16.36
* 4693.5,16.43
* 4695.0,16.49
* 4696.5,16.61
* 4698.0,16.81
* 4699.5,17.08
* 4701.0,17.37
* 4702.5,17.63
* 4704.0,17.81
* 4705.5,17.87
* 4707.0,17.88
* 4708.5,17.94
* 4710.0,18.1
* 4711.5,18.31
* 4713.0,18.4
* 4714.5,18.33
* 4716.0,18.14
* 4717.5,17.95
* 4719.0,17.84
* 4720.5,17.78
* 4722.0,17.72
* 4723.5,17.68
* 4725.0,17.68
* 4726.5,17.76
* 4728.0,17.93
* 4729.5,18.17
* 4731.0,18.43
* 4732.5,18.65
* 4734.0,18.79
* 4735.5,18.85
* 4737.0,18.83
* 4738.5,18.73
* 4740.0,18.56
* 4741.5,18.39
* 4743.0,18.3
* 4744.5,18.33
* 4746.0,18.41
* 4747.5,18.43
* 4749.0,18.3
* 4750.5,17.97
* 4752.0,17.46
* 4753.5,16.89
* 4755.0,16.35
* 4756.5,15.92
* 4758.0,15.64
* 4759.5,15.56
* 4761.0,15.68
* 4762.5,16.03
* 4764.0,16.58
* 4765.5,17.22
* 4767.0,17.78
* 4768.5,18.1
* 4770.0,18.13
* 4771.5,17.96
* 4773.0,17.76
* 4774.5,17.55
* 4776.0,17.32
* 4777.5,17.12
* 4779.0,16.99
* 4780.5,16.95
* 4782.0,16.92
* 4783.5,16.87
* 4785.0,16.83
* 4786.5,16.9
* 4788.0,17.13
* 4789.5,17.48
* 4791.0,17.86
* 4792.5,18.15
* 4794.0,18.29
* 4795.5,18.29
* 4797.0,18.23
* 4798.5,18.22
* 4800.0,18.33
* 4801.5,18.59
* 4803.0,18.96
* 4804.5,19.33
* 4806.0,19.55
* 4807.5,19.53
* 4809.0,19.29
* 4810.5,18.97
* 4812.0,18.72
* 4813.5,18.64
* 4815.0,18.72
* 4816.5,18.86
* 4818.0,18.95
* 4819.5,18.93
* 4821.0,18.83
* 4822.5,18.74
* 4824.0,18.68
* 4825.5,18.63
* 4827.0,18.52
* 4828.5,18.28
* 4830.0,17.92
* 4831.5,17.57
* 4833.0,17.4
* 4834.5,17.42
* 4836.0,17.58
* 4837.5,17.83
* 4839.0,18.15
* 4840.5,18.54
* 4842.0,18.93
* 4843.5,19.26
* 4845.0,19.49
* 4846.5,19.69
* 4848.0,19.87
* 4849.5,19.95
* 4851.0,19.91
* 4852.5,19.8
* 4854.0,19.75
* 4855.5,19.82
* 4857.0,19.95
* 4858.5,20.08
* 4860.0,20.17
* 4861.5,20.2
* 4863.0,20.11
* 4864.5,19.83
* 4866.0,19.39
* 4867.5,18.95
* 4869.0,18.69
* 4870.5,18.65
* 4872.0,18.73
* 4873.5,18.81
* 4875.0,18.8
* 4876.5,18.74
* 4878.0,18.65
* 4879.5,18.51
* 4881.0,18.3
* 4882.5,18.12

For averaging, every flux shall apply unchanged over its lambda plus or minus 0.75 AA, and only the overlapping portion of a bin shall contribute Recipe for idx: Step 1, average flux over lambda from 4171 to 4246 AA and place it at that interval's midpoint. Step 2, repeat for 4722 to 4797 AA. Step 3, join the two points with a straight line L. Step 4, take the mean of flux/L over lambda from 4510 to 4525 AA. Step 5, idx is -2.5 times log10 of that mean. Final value 0.42 mag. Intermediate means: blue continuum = 10.6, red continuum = 17.6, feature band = 9.87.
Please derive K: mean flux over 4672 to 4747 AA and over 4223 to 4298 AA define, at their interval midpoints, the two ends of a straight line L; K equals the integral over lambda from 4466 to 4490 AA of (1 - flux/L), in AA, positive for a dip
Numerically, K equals 2.7 AA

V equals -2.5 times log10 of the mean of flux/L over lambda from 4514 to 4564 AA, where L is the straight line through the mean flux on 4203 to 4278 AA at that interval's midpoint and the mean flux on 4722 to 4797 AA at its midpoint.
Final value 0.21 mag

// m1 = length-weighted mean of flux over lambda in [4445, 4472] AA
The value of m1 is 12.9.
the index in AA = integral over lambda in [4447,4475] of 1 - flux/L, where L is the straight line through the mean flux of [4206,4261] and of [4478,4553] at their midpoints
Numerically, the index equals -2.4 AA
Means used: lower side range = 11.6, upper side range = 12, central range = 12.9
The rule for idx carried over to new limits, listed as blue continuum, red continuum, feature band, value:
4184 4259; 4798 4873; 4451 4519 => 0.17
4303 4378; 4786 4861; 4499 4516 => 0.24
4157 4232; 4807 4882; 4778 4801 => 0.04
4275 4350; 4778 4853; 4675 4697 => 0.07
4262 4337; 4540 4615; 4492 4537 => 0.22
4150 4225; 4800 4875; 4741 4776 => 0.03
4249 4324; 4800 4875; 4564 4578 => 0.06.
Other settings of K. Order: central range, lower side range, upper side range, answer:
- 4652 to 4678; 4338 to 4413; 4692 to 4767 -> 0.4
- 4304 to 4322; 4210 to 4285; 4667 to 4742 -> 0.6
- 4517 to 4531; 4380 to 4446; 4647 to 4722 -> 4.5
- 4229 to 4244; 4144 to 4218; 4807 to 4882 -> -2.8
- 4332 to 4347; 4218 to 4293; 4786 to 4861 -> 0.9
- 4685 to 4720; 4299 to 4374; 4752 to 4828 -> -1.1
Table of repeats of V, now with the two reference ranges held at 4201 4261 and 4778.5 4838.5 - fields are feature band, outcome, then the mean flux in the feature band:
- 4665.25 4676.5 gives -0.02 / 17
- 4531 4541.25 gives 0.14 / 13.3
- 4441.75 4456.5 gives 0.18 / 11.9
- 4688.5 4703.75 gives 0.01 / 16.7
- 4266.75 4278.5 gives 0.11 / 10.8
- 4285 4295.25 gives -0.01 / 12.4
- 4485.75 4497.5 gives 0.16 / 12.5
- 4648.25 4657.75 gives 0.03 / 15.9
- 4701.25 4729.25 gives -0.05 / 17.9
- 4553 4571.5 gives 0.06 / 14.5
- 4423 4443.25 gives 0.18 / 11.8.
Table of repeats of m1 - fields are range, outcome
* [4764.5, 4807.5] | 17.8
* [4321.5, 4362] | 11.9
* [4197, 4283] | 11.4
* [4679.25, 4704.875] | 16.2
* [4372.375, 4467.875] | 12.1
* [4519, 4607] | 13.6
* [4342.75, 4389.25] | 11.8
